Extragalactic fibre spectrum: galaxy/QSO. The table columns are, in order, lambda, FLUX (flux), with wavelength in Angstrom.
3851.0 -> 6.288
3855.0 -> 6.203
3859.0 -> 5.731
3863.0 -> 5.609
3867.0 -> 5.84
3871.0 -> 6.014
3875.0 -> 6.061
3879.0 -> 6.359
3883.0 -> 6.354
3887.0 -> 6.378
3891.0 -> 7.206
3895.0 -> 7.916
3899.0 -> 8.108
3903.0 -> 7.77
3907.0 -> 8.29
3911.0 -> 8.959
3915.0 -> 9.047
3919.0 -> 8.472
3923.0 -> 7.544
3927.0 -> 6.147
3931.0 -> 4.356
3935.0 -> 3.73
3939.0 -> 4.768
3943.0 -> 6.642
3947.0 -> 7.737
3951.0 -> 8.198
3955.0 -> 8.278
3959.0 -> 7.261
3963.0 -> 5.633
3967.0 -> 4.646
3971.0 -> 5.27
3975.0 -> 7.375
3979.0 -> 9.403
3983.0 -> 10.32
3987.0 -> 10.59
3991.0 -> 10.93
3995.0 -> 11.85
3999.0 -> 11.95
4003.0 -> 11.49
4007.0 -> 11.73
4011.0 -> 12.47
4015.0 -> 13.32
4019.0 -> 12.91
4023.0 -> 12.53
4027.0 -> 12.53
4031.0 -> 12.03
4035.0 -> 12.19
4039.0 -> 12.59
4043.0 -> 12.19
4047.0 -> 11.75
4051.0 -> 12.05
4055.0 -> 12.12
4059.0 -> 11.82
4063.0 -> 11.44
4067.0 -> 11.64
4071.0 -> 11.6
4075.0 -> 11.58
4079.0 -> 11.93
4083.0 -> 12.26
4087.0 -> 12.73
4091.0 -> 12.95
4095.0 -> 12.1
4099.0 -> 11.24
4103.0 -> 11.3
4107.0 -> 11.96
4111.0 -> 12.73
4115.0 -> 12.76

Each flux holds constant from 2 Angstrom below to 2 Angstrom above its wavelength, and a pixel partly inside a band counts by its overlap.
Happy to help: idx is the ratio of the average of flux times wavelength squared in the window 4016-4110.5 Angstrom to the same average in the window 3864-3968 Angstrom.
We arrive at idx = 1.90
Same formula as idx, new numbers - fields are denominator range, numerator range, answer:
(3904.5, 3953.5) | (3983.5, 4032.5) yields 1.78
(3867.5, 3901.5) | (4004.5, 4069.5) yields 1.94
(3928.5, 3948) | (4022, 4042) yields 2.42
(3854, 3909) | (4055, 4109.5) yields 1.96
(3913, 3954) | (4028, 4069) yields 1.90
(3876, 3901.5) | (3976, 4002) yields 1.61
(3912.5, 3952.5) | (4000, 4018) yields 1.91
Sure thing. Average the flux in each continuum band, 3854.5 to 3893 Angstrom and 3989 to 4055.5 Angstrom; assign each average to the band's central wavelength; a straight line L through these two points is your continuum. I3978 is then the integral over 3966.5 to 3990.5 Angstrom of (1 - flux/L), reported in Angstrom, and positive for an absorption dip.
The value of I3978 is 4.9 Angstrom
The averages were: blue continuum 6.17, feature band 8.33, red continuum 12.2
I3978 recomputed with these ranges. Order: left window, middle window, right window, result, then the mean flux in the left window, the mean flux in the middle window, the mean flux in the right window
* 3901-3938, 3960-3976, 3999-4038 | 6.5 Angstrom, 7.08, 5.72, 12.3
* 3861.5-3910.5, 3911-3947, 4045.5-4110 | 6.4 Angstrom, 6.9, 6.56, 11.9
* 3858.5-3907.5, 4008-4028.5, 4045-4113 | -4.7 Angstrom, 6.72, 12.7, 12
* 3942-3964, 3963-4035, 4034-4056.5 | -5.0 Angstrom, 7.4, 10.6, 12.1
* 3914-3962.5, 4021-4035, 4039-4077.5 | -2.4 Angstrom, 6.77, 12.3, 11.8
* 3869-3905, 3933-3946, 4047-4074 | 4.9 Angstrom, 6.91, 5.25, 11.8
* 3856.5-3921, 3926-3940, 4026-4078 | 6.3 Angstrom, 7.12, 4.65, 12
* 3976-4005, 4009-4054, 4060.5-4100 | -4.3 Angstrom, 10.8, 12.4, 12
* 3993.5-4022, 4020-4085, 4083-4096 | 2.1 Angstrom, 12.3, 12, 12.6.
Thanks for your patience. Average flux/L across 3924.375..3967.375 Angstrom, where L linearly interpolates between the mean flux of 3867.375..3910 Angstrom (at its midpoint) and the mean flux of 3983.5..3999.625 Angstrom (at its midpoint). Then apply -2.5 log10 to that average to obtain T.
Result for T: 0.447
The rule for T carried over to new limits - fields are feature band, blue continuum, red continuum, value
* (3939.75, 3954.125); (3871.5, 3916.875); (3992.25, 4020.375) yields 0.302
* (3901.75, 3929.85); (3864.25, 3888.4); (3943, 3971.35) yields -0.223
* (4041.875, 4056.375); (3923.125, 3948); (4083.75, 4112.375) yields -0.181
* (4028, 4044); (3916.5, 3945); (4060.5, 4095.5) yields -0.190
